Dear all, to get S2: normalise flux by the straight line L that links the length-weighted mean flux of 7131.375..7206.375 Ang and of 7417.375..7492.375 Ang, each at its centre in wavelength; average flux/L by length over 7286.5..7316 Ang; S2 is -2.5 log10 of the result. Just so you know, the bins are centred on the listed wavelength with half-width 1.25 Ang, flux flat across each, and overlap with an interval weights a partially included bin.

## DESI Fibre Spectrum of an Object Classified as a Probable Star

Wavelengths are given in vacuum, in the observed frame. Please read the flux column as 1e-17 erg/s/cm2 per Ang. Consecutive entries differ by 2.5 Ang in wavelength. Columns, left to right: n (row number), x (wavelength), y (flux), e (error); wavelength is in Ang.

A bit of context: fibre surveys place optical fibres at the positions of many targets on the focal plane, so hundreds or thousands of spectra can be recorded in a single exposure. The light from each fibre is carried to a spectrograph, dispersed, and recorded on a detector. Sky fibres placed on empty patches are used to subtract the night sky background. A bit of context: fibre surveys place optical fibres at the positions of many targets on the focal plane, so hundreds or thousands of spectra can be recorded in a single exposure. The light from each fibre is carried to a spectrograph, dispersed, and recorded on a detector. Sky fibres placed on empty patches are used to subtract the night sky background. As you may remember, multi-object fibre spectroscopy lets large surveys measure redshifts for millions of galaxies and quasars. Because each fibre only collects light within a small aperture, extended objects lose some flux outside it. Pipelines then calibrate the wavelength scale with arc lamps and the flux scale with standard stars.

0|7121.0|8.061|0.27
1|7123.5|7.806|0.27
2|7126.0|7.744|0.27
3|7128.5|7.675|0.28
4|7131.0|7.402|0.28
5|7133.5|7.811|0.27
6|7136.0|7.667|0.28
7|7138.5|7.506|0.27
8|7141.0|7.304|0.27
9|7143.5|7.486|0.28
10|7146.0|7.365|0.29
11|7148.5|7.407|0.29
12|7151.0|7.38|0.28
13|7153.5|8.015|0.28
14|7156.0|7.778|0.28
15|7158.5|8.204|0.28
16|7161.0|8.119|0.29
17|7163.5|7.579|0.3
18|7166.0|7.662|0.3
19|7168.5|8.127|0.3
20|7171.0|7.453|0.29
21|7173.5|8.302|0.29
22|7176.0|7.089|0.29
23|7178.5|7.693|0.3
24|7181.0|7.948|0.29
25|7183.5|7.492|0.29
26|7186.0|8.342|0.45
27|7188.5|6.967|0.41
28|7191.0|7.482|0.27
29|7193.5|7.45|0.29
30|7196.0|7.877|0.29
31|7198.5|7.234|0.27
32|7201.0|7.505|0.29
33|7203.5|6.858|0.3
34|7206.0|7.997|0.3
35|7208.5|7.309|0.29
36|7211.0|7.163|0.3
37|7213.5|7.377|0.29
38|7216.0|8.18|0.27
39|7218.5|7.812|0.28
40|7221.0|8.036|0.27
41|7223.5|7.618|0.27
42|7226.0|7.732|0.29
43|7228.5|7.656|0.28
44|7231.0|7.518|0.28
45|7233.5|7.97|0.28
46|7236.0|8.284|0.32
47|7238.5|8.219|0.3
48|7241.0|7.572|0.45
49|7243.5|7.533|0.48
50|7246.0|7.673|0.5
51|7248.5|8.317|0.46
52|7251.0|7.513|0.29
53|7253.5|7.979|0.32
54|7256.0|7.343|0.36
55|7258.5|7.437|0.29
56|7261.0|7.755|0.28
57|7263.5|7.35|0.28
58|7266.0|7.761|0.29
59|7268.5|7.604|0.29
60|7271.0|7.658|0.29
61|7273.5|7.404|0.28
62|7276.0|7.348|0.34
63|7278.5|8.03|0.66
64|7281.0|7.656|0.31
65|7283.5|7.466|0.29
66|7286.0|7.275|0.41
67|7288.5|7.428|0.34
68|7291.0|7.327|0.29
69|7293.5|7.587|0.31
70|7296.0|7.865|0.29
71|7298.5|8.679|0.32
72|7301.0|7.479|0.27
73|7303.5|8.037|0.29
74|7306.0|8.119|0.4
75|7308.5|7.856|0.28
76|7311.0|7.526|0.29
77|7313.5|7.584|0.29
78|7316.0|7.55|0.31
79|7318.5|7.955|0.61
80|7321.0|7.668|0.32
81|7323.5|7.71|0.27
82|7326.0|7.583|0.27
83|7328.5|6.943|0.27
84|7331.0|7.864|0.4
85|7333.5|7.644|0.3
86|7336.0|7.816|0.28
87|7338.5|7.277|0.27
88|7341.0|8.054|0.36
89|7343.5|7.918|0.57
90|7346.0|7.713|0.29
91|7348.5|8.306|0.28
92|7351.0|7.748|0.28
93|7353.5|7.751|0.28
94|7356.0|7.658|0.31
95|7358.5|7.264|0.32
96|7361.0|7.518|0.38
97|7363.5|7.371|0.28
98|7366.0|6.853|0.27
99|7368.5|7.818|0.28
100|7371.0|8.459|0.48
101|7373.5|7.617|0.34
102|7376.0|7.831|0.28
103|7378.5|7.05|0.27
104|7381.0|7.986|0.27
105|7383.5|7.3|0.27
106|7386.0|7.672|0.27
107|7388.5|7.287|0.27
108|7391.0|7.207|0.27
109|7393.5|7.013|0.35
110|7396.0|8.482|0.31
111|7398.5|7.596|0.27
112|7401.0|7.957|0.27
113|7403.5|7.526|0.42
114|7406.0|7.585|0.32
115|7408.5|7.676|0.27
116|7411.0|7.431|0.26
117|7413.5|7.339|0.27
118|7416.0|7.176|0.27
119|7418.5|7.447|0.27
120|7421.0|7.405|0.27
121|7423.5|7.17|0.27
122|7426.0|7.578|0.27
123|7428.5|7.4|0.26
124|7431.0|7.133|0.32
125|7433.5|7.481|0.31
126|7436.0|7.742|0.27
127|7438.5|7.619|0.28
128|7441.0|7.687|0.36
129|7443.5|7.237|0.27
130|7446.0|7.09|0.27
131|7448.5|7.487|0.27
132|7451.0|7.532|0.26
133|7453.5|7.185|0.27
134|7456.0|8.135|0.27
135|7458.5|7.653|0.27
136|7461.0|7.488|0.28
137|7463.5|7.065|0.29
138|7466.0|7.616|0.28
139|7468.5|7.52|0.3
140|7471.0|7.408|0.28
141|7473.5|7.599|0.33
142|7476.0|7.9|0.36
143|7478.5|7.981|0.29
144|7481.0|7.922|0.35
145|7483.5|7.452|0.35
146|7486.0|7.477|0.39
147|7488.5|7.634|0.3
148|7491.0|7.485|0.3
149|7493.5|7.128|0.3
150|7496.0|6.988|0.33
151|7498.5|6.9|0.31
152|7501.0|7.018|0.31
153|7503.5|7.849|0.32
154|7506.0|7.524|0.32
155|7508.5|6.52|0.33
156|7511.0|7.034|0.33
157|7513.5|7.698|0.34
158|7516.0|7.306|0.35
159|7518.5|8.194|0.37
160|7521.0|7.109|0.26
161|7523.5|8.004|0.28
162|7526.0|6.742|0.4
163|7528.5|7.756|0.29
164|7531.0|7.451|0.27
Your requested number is -0.024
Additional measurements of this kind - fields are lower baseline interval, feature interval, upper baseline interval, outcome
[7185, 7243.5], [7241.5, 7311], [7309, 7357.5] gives 0.00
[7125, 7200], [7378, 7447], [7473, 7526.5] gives 0.00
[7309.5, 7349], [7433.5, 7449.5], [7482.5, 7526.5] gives 0.00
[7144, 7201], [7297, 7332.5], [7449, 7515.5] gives -0.03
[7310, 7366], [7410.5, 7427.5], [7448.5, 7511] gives 0.02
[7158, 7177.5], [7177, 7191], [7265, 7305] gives 0.02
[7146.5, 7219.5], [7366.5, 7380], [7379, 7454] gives -0.03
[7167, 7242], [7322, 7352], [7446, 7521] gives -0.02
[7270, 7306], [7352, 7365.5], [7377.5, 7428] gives 0.01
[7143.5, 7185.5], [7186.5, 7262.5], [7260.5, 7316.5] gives 0.01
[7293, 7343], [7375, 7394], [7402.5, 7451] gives 0.02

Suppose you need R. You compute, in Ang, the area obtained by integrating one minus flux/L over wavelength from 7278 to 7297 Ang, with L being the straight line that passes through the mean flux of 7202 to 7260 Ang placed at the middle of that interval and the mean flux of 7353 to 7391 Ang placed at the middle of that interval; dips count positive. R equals 0.20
